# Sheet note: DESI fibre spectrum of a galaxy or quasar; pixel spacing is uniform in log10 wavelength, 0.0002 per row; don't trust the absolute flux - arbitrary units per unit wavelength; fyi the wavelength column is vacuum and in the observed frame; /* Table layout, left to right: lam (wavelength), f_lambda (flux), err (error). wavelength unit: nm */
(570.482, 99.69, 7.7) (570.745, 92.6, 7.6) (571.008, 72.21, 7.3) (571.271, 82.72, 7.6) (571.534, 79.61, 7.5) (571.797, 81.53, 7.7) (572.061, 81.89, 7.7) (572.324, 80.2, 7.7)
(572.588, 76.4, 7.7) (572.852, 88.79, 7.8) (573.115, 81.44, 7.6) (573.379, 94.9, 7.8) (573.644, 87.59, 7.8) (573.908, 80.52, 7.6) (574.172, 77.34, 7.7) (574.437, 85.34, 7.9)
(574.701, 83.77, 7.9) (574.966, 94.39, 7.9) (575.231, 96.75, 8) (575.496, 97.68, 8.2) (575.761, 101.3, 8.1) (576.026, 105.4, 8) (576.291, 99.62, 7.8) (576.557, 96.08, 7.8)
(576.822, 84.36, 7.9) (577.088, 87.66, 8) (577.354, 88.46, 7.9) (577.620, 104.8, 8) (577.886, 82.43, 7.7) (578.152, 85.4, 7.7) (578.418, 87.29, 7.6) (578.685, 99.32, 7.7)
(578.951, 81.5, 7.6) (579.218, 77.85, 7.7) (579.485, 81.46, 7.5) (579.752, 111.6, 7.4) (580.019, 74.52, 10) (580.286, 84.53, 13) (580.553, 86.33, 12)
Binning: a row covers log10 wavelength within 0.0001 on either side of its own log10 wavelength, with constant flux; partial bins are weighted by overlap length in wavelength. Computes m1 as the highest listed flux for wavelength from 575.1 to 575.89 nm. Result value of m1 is 101.3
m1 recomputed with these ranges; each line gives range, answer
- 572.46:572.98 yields 88.79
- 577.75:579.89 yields 111.6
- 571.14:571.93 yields 82.72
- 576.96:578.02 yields 104.8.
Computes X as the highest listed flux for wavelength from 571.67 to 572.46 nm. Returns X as 81.89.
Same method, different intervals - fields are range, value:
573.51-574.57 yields 87.59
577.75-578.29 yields 85.4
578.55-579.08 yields 99.32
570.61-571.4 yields 92.6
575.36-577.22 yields 105.4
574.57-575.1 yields 94.39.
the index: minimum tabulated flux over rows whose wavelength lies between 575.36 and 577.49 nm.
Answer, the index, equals 84.36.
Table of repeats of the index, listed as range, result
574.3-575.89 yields 83.77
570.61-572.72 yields 72.21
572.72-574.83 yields 77.34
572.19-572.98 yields 76.4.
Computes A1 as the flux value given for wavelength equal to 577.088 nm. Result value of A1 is 87.66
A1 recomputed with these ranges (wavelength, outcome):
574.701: 83.77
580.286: 84.53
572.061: 81.89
